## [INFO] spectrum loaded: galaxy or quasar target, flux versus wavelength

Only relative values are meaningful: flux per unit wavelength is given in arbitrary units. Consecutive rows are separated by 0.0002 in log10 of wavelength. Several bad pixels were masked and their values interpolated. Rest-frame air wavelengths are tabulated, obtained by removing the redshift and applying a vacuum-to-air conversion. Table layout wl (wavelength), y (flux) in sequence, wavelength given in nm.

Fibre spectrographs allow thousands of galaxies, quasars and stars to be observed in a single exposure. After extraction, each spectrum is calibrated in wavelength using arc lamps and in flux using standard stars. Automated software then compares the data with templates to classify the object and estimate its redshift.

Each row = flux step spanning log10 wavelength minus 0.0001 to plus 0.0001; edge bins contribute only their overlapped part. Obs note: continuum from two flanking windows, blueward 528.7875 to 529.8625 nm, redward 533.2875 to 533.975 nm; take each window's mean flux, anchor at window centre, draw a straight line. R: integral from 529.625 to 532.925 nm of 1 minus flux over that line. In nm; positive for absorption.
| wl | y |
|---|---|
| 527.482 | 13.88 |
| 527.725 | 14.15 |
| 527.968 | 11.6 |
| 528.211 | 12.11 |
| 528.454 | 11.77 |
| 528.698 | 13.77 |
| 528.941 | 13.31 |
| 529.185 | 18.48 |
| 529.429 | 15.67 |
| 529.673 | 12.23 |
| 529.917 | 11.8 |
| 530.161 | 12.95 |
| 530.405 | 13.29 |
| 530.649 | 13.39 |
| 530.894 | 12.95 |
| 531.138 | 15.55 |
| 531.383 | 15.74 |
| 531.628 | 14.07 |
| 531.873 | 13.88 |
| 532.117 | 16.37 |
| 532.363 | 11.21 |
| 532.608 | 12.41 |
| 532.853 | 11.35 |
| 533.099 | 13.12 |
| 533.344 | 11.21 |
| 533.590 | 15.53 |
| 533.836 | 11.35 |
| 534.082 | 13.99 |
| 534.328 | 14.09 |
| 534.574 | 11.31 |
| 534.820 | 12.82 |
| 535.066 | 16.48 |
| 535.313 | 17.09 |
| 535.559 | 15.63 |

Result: 0.10 nm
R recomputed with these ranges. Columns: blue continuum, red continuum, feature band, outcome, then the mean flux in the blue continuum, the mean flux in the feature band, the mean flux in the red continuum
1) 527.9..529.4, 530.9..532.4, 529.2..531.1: 0.07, 13.7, 13.6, 14.5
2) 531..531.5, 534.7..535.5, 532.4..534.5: 0.37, 15.6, 12.8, 15.5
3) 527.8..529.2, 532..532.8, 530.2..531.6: -0.10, 13.2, 14.1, 13.1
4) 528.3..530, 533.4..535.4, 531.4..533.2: 0.07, 13.9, 13.3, 13.9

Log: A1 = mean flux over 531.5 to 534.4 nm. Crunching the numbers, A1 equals 13.2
